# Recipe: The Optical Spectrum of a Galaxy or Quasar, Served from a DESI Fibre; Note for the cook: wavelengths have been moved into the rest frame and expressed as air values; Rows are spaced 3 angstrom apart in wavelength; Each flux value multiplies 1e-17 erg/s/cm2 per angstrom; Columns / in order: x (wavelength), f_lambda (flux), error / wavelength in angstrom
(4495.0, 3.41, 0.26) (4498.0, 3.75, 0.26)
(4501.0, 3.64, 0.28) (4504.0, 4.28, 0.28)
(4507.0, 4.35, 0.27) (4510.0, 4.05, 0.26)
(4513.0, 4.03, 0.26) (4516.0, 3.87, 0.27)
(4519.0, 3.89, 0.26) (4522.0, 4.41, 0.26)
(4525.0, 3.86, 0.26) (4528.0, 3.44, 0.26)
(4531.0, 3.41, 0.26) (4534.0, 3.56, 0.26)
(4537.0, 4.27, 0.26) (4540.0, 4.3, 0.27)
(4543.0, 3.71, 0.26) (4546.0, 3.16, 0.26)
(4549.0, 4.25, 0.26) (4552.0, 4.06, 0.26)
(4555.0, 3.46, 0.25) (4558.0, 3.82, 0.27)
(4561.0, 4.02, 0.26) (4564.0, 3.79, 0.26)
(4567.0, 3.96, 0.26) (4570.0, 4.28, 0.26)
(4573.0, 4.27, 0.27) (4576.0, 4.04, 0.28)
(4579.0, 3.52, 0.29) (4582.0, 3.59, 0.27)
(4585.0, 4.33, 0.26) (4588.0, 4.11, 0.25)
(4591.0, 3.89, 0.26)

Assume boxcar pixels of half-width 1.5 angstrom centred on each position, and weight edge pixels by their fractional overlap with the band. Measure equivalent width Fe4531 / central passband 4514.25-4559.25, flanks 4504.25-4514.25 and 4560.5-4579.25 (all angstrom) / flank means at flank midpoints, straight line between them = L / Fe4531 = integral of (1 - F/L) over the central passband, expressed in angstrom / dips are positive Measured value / 2.88 angstrom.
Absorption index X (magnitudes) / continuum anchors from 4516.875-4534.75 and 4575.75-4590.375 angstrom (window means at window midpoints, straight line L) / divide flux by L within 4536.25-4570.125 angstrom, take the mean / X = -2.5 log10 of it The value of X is -0.02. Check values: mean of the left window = 3.77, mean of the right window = 3.91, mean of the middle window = 3.9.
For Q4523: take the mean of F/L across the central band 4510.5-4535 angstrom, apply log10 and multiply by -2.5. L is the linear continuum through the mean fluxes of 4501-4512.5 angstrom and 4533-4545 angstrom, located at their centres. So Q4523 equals 0.06 mag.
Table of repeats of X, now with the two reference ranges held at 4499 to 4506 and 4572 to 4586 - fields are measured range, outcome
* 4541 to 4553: 0.04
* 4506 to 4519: -0.02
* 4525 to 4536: 0.11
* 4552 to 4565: 0.04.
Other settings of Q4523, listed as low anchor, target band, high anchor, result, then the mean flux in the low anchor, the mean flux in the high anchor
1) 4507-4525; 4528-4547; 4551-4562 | 0.06 mag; 4.06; 3.82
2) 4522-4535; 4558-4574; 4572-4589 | -0.04 mag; 3.67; 3.96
